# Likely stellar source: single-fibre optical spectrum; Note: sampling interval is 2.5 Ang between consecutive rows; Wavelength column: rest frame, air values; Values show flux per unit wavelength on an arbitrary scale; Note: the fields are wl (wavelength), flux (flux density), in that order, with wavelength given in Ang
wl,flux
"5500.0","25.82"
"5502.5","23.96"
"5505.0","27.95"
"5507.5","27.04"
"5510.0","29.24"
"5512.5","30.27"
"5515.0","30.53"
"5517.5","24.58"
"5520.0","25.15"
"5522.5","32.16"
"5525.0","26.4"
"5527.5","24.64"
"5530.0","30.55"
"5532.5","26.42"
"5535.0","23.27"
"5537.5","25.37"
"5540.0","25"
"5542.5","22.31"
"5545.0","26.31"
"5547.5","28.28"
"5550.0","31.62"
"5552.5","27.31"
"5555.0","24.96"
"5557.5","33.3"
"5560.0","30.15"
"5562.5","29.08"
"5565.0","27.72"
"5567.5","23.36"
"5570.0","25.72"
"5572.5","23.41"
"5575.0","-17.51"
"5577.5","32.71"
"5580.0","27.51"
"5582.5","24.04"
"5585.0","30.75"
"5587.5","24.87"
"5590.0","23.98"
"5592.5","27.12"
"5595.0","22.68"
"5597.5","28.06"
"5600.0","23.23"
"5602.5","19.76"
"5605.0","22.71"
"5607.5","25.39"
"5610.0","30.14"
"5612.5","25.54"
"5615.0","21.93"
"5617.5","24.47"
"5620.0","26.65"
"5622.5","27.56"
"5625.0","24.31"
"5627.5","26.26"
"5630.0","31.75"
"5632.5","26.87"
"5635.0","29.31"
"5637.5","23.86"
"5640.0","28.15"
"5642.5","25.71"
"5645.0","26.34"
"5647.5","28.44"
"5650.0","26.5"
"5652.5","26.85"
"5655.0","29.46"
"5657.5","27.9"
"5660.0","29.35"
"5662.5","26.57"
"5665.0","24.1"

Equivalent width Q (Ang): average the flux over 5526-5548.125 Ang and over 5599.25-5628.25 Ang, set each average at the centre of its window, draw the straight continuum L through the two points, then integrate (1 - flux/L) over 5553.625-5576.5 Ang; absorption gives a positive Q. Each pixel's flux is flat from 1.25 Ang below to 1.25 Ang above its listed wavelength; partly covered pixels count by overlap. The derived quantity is 2.7 Ang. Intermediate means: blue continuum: 25.7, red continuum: 24.8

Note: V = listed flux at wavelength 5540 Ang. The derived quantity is 25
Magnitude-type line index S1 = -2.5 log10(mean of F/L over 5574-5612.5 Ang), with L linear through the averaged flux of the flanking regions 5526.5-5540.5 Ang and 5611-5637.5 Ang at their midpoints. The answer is 0.13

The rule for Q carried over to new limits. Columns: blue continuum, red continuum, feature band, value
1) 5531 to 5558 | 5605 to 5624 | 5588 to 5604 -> 1.1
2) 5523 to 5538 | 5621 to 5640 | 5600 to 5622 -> 2.0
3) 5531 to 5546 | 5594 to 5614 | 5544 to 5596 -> -0.7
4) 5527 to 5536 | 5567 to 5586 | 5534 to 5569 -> -4.5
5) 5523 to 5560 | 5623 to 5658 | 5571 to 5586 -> 3.9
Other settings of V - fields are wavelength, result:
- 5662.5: 26.57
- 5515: 30.53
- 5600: 23.23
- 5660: 29.35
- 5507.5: 27.04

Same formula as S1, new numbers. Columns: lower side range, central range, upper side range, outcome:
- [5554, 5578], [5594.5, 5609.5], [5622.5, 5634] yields 0.07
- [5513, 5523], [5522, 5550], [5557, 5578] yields -0.02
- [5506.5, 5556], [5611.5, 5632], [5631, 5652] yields 0.04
